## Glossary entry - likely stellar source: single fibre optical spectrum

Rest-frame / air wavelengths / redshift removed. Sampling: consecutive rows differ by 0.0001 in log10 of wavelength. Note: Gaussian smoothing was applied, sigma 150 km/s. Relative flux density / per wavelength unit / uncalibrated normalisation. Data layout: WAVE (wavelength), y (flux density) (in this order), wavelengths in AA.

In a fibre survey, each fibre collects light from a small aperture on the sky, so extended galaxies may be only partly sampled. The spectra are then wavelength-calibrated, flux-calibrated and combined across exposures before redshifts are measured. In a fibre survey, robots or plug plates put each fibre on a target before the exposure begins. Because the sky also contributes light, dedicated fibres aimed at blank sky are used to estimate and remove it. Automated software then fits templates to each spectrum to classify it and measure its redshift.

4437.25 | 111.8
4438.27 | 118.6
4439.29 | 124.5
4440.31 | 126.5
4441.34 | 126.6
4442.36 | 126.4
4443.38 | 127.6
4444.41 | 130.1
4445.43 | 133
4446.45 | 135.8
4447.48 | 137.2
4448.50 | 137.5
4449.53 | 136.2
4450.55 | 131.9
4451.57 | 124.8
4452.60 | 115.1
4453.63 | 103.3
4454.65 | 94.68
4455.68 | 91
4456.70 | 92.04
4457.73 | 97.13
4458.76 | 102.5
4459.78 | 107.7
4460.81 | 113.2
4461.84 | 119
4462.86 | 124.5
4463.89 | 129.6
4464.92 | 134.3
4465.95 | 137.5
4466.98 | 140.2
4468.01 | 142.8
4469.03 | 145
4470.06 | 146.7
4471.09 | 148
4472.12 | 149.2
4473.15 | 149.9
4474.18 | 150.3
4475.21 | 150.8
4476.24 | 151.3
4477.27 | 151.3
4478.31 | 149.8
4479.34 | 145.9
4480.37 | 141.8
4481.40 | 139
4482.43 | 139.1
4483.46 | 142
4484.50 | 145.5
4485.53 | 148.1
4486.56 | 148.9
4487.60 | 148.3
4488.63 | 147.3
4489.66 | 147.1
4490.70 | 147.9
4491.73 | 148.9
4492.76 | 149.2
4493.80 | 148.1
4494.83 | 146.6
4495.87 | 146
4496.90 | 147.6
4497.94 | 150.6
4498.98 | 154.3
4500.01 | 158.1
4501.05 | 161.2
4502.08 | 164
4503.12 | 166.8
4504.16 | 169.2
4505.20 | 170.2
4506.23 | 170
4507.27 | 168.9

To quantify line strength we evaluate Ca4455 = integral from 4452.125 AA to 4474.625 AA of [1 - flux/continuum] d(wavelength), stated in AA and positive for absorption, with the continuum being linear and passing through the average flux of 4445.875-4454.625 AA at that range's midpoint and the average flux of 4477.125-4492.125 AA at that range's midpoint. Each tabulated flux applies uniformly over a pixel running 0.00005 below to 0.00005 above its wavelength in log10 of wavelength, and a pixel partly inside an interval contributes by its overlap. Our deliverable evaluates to 1.6 AA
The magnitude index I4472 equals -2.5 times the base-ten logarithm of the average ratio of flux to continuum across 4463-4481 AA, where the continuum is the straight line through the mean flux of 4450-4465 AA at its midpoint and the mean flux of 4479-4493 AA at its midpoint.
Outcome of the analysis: -0.12 mag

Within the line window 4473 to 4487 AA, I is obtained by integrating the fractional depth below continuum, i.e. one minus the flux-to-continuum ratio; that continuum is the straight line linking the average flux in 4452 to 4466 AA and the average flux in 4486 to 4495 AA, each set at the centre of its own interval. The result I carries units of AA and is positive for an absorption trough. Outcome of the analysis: -1.2 AA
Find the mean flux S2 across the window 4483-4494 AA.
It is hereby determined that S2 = 147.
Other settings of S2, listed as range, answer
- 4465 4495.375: 146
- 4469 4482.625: 147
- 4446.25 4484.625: 131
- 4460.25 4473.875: 137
